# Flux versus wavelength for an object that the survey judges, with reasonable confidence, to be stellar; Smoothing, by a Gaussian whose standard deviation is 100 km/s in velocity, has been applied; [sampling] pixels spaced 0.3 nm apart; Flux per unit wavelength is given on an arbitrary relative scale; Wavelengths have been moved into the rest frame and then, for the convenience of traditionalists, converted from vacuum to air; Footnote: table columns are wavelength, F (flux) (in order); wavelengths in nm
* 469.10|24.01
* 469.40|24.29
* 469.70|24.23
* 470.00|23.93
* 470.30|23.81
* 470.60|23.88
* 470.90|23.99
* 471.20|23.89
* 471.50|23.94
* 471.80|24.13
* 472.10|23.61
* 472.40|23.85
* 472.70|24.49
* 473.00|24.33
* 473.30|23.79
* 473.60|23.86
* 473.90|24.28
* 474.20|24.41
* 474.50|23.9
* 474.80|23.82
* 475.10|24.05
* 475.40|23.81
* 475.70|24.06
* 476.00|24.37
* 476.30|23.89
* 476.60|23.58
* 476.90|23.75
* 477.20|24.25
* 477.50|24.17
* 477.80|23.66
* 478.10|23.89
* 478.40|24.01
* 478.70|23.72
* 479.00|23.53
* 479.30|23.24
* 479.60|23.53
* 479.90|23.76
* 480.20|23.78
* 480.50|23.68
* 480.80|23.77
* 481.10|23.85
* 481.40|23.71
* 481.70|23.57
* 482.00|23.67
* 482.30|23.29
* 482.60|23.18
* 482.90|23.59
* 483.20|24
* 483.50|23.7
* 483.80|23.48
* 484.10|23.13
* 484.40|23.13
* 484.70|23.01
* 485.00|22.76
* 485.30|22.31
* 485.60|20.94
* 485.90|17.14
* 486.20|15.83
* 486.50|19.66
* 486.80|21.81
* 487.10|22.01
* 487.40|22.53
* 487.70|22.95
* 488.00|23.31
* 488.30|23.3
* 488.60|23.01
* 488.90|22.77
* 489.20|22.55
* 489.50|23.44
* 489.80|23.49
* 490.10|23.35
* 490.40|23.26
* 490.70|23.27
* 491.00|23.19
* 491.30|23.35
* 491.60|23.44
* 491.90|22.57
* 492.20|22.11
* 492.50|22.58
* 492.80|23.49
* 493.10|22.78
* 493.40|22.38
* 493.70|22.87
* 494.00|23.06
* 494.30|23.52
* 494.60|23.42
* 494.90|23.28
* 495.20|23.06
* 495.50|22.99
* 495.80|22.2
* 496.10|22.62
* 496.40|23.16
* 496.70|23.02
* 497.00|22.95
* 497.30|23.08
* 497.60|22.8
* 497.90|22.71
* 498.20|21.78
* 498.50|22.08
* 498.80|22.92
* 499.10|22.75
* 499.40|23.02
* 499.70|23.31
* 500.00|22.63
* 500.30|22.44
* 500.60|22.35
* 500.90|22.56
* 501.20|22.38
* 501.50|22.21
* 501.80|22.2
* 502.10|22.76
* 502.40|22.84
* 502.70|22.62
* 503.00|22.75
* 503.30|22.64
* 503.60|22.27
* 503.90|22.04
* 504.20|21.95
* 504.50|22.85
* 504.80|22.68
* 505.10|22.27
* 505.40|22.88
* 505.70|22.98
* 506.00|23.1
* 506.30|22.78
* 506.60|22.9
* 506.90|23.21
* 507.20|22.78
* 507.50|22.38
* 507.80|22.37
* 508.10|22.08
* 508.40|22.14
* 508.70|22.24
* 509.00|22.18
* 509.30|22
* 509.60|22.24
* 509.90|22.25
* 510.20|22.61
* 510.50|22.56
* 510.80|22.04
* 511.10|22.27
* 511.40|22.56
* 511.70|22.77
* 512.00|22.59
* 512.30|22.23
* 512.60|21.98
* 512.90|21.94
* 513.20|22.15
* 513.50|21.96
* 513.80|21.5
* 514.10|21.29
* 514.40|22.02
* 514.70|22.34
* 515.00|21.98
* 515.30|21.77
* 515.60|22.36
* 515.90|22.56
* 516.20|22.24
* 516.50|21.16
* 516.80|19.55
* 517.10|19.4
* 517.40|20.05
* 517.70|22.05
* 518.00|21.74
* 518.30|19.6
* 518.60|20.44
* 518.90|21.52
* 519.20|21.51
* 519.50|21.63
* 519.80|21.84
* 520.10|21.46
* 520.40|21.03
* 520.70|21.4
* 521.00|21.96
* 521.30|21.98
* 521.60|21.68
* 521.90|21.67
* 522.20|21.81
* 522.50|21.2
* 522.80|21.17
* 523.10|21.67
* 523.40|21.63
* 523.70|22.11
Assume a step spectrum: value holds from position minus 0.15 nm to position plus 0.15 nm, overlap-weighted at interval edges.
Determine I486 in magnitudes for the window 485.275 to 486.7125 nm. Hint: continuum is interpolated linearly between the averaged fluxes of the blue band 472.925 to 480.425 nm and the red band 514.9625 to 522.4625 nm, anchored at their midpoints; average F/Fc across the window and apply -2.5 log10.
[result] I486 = 0.22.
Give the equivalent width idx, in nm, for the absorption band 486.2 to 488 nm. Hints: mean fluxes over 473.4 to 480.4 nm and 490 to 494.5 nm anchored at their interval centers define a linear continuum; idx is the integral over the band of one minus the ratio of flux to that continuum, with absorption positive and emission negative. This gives 0.15 nm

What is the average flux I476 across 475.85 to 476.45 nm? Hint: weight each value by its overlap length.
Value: 24.1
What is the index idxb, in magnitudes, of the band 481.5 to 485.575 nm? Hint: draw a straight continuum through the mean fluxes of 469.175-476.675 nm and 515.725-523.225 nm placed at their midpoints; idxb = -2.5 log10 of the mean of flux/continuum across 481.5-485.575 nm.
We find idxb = 0.008 mag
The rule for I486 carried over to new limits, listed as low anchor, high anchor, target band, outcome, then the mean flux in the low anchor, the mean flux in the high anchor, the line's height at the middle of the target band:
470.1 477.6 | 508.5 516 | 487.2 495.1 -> 0.01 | 24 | 22.2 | 23.2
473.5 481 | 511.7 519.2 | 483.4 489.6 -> 0.06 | 23.9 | 21.5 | 23.3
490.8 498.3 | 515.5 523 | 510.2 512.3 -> -0.03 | 22.9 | 21.3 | 21.8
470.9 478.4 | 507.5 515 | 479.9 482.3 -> 0.00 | 24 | 22.2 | 23.7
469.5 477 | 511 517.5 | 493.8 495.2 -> -0.02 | 24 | 21.8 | 22.8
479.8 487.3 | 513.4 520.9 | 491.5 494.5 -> -0.03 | 22.5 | 21.4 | 22.2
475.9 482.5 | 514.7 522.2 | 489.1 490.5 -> -0.01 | 23.7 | 21.4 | 23.1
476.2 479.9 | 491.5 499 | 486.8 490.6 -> 0.01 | 23.8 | 22.8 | 23.2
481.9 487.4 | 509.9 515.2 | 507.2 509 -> -0.01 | 22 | 22.2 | 22.1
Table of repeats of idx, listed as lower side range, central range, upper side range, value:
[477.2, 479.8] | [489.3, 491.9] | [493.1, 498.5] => -0.02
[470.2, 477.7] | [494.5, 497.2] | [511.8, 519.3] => -0.03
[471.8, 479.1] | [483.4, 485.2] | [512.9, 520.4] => 0.02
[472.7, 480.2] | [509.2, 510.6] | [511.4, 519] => -0.03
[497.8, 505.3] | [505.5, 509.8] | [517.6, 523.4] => -0.07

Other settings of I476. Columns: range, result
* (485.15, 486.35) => 19.1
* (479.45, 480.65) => 23.7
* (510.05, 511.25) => 22.4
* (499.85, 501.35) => 22.5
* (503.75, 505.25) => 22.4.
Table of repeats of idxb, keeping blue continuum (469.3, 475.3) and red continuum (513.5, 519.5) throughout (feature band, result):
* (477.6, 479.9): -0.002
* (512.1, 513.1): -0.025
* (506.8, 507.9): -0.038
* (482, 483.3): -0.006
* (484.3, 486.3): 0.121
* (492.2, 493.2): -0.002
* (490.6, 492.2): -0.009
